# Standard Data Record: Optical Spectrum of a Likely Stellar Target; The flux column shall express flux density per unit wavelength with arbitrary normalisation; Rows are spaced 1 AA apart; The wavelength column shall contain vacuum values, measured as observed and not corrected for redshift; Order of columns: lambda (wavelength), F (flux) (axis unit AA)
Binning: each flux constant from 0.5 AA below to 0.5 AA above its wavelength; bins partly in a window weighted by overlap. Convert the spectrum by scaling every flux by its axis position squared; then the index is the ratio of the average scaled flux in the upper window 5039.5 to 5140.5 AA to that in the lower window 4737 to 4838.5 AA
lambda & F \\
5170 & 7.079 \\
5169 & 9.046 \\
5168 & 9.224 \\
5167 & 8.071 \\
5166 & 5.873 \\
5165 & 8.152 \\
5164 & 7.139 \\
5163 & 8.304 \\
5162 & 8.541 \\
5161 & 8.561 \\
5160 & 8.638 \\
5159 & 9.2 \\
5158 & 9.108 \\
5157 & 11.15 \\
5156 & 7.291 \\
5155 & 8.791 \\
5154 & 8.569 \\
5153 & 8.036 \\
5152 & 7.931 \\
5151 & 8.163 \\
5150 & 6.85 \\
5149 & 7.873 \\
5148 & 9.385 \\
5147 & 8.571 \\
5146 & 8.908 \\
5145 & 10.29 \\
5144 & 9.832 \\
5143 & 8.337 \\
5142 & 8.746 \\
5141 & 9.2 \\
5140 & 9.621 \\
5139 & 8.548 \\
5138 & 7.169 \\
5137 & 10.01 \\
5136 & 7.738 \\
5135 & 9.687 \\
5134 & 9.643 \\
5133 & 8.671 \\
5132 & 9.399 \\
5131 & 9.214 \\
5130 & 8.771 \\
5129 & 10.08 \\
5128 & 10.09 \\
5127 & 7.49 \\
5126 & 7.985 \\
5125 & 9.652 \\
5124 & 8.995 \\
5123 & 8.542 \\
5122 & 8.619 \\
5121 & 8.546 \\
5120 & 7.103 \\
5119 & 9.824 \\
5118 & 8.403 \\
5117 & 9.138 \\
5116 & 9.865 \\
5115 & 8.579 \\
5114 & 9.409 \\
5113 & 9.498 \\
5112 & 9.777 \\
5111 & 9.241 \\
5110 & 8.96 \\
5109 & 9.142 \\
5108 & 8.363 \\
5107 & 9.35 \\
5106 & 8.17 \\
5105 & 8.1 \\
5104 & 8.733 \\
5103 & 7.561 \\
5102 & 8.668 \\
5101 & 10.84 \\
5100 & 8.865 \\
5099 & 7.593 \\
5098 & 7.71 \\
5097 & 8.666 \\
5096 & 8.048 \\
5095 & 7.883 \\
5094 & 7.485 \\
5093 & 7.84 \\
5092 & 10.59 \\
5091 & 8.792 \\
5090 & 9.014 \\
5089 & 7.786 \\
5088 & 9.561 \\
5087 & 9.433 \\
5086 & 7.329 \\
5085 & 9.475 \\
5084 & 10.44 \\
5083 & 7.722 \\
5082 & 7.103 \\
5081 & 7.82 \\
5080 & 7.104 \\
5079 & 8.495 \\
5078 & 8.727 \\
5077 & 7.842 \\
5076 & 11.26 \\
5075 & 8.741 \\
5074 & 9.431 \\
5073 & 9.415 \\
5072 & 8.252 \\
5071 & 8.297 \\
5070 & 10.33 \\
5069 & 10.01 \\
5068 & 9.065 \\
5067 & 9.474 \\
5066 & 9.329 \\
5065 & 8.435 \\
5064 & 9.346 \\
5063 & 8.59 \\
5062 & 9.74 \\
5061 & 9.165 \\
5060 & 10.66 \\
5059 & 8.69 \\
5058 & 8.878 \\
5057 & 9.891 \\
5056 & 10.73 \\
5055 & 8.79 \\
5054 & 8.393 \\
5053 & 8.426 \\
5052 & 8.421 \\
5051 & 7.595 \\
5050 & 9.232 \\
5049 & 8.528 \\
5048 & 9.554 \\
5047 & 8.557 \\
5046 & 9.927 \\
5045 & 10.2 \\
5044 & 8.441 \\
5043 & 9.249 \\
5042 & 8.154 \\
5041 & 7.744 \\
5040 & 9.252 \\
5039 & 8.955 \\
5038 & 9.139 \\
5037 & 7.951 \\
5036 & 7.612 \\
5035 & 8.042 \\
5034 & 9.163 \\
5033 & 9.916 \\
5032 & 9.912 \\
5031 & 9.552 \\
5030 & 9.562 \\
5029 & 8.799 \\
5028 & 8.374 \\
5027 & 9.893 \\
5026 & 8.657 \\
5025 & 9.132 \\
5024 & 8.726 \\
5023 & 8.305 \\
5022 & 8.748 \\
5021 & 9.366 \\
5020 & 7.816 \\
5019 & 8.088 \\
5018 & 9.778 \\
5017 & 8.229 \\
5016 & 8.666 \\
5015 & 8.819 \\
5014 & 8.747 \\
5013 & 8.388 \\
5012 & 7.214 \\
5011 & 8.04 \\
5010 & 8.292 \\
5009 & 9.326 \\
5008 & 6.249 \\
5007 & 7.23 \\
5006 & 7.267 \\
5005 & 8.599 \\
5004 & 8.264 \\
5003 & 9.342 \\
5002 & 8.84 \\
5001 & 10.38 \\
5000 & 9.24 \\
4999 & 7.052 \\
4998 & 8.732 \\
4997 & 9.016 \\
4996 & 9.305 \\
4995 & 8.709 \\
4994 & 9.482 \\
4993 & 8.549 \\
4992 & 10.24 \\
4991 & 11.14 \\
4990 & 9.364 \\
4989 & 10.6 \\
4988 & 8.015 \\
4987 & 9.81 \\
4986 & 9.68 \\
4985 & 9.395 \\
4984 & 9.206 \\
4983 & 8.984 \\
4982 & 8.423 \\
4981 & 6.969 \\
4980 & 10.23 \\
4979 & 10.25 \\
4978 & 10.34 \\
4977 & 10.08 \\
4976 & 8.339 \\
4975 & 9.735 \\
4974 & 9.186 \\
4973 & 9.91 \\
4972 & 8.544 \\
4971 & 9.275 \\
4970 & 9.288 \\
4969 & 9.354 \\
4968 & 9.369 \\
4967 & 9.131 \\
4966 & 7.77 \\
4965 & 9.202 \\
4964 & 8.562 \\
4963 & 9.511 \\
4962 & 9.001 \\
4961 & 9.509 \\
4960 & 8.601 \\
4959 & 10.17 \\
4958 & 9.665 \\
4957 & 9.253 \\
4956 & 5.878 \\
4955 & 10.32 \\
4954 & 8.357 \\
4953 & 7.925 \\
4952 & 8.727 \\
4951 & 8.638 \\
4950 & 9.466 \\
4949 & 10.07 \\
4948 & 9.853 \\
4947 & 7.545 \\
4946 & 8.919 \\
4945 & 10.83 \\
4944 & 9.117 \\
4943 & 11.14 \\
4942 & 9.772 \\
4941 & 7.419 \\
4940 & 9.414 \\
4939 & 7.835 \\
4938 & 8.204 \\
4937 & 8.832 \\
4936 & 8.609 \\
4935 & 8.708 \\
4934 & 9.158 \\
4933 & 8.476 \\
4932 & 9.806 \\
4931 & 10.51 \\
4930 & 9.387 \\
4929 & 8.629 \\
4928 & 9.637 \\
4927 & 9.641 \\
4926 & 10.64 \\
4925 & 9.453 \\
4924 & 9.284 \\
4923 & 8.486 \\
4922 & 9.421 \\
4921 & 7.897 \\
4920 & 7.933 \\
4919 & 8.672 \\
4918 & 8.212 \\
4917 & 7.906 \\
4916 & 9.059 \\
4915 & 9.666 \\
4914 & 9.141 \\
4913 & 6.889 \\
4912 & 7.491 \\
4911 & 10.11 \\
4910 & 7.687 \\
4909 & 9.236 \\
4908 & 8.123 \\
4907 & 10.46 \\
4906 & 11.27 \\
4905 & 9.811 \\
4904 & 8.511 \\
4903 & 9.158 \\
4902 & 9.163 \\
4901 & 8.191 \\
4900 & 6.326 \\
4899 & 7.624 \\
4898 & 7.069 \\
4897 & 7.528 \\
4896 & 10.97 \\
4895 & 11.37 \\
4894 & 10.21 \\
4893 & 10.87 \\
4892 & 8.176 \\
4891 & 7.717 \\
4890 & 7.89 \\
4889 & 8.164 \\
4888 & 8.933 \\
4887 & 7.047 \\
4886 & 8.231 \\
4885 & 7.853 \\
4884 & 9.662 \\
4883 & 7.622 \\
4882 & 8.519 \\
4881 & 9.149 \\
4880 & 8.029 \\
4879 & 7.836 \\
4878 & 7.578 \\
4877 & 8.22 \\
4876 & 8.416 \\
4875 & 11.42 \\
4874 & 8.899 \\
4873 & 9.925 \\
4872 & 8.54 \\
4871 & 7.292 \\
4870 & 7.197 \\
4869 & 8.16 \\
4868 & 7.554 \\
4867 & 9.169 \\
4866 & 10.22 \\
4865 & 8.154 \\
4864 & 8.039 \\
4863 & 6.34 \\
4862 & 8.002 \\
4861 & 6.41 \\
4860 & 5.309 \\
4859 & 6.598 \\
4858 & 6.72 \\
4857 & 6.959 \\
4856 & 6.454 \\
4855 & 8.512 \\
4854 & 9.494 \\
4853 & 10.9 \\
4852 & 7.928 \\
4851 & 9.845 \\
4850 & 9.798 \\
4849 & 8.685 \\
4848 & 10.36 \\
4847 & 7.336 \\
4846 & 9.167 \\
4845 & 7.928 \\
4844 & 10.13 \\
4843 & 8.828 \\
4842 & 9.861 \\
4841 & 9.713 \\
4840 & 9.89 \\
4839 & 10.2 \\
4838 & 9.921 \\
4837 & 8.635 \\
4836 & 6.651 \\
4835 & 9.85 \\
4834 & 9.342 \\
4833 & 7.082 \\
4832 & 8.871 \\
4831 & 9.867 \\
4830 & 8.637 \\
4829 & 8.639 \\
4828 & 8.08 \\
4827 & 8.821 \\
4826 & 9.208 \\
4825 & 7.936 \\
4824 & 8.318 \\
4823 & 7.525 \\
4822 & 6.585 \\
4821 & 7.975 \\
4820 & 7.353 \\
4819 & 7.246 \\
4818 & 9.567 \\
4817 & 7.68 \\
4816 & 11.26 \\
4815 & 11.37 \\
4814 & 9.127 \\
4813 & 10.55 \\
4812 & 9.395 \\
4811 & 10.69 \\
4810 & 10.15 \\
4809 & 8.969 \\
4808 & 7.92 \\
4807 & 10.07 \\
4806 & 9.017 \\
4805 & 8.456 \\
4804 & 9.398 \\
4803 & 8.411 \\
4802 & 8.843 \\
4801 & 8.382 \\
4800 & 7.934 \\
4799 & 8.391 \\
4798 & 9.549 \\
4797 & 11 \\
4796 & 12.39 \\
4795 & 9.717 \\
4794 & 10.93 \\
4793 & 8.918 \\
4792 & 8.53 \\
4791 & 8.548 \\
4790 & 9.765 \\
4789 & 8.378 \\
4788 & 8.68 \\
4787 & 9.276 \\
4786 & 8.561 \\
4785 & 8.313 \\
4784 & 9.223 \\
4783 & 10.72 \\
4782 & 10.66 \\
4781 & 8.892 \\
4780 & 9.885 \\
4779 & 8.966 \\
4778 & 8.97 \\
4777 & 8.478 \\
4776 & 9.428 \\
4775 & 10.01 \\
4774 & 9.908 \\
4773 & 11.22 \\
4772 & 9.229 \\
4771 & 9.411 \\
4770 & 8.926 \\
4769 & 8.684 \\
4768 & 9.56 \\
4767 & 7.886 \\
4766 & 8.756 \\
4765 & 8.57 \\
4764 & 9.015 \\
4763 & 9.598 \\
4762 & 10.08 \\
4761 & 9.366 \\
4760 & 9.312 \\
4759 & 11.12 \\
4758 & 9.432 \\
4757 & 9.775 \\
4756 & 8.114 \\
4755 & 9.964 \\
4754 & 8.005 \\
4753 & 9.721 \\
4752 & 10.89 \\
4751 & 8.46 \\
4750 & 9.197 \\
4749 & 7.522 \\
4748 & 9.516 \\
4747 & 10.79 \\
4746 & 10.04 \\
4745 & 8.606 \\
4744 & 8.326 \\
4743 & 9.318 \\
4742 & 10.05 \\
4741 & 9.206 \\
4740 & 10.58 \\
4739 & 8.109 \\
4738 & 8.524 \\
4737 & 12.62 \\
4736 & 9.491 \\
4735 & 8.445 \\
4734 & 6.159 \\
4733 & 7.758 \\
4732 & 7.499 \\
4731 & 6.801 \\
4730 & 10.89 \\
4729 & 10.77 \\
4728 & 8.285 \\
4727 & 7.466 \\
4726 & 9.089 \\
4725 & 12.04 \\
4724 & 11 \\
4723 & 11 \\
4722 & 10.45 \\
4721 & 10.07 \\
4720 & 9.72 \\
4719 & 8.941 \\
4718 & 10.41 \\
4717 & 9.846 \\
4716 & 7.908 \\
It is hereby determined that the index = 1.09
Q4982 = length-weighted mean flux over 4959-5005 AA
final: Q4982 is 9.2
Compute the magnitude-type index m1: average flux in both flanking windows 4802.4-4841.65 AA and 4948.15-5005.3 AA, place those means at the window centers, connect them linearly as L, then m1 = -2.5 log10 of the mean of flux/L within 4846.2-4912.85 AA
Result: 0.07 mag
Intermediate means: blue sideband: 8.94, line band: 8.49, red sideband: 9.15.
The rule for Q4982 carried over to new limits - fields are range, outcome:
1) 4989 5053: 8.79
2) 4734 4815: 9.35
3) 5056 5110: 8.84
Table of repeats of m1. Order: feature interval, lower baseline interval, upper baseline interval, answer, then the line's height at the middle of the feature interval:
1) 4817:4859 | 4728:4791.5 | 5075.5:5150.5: 0.06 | 9.13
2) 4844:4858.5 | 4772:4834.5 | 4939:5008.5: 0.06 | 9.11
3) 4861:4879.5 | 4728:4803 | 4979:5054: 0.09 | 9.08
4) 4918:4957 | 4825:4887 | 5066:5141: -0.05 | 8.62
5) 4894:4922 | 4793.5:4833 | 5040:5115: 0.03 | 8.99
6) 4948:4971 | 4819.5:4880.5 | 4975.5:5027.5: -0.03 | 8.76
